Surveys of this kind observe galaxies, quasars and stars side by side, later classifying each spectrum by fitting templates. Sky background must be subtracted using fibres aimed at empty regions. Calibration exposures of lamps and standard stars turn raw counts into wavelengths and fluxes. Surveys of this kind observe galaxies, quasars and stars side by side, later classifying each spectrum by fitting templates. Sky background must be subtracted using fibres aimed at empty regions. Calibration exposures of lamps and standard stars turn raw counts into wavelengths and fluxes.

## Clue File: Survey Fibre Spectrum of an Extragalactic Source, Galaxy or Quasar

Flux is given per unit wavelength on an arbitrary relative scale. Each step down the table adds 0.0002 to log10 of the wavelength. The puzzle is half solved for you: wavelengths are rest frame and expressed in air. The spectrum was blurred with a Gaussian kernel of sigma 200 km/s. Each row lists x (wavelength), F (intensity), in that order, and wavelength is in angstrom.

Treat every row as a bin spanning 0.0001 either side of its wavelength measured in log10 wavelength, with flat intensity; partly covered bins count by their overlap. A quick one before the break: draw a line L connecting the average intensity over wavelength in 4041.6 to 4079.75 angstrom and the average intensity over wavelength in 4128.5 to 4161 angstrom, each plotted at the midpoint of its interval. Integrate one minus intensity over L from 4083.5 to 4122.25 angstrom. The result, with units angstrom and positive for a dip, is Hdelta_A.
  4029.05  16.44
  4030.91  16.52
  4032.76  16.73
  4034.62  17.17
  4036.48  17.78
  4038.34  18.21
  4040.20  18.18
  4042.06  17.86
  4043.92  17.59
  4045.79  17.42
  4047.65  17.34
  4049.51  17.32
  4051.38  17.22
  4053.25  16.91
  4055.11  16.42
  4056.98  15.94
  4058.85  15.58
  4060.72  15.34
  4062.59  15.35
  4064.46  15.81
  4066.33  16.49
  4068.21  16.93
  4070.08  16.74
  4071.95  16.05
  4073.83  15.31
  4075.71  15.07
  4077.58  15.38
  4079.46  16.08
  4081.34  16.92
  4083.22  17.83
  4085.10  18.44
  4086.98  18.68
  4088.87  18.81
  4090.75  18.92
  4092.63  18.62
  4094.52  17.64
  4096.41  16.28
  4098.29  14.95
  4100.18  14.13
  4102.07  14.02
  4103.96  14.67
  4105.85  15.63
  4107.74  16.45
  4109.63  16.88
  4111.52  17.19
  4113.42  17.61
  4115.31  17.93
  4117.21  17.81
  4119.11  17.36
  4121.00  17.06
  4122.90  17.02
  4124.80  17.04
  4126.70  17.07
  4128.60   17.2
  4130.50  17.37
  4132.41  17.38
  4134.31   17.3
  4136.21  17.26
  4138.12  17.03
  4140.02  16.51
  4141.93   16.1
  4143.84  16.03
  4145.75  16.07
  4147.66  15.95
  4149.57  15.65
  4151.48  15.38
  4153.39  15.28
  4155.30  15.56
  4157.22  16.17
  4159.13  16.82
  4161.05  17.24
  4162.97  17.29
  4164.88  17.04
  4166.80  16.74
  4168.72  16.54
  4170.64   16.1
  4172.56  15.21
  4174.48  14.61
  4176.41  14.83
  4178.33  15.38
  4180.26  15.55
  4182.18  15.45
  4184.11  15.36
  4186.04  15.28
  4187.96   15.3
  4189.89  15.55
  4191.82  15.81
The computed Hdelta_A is -1.4 angstrom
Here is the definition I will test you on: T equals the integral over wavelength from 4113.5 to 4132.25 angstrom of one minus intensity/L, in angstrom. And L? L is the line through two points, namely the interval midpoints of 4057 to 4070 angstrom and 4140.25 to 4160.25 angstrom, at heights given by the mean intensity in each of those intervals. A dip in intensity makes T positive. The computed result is -1.6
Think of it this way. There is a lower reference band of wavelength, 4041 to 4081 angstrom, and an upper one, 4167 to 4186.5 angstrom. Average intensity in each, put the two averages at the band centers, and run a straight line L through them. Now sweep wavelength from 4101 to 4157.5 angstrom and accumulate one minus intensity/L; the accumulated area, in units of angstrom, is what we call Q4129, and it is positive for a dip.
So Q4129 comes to -2.4 angstrom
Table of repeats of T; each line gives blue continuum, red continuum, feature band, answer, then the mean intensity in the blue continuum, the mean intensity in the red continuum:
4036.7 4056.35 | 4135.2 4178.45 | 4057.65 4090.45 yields 1.04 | 17.4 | 16.1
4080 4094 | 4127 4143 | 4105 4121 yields 0.41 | 18.2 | 17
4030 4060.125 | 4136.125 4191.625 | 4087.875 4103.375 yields 0.00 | 17.1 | 16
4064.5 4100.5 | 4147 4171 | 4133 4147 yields -0.16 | 16.8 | 16.3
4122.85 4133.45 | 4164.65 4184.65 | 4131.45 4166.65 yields 0.10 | 17.2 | 15.7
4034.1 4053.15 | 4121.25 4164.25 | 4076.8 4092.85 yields -0.53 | 17.6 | 16.6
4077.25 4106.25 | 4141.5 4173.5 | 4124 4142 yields -0.75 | 16.7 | 16.2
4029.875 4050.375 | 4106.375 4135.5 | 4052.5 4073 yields 1.49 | 17.5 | 17.2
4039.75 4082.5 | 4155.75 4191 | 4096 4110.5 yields 0.83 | 16.5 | 15.9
